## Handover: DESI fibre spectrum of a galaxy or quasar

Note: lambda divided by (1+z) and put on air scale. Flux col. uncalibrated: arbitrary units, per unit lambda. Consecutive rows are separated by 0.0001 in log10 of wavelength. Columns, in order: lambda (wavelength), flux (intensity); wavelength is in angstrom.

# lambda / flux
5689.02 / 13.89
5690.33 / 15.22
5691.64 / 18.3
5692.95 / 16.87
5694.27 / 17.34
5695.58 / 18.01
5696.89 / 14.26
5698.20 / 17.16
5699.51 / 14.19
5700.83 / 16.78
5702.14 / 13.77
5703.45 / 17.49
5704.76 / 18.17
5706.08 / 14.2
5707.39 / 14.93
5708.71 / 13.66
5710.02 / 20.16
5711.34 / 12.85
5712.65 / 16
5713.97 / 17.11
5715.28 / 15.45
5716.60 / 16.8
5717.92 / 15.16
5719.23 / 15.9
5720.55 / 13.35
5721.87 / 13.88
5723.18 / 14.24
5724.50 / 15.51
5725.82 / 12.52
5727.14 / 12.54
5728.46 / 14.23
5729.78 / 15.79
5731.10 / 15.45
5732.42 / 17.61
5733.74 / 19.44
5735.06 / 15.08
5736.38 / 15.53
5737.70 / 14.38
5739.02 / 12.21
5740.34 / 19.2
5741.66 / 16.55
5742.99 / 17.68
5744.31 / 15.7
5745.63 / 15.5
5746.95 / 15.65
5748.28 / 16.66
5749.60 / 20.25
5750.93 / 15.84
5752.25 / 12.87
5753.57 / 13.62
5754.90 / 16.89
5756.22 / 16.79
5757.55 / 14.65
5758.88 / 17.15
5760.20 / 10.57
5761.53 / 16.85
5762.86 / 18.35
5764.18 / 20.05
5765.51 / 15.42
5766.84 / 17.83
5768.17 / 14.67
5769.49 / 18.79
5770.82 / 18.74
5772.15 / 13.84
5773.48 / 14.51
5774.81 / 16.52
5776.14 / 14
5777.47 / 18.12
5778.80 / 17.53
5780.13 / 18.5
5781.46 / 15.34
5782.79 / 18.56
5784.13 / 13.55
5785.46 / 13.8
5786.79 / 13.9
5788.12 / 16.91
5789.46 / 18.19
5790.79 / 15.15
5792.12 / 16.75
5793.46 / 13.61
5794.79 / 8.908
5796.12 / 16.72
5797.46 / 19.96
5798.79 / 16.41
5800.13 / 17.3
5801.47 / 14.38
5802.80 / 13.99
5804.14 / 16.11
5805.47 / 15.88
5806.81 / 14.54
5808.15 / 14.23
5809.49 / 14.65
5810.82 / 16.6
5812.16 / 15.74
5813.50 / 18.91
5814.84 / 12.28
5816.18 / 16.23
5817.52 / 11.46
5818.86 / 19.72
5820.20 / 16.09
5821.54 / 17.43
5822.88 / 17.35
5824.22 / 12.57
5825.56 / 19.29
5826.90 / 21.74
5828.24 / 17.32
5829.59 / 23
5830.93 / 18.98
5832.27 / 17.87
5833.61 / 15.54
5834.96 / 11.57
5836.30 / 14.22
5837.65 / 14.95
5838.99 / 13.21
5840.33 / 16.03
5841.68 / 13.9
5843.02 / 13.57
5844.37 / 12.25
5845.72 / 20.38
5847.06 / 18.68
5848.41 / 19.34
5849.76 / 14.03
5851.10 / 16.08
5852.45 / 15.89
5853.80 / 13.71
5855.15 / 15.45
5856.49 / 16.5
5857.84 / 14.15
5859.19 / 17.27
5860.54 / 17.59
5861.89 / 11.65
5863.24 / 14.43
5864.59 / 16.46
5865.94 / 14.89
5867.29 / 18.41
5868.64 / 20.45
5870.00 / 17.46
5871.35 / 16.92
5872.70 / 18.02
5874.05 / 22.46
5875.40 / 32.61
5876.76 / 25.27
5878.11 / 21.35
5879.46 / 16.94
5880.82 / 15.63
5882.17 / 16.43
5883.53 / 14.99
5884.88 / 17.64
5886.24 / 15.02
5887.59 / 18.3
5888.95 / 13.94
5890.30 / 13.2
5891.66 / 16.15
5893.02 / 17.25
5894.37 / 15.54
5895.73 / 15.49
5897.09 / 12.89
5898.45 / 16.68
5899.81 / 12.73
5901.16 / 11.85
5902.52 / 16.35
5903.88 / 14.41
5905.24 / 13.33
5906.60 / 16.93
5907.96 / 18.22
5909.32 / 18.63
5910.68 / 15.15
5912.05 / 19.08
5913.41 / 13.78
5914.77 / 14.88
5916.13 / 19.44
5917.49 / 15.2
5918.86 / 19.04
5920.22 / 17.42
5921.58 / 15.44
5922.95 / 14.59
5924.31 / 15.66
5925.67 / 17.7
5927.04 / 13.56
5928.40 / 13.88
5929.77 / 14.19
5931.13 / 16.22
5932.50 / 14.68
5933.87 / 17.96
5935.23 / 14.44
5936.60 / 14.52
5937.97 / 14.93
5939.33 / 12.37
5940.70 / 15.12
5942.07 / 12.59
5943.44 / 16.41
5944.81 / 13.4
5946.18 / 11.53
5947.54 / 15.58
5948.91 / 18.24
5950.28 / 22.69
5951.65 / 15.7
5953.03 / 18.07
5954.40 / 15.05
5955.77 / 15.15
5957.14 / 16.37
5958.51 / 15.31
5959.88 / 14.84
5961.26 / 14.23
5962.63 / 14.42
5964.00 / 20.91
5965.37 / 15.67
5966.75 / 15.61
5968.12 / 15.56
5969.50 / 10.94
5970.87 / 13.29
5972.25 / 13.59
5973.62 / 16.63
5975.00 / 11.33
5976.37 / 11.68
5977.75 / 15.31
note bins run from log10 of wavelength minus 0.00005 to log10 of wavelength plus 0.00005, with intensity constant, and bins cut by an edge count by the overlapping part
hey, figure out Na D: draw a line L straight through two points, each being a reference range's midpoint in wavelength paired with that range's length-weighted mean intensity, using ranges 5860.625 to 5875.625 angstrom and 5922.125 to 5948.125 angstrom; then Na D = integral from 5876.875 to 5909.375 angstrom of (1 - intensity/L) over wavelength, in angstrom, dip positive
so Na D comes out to 1.7 angstrom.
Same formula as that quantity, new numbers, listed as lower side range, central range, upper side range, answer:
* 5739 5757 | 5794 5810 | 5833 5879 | 1.3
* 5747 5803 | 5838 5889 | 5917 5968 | -4.0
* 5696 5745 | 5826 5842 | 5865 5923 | -0.1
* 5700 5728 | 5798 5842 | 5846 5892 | 1.5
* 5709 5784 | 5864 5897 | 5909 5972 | -4.5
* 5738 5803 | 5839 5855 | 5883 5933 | 0.1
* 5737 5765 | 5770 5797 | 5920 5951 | 0.4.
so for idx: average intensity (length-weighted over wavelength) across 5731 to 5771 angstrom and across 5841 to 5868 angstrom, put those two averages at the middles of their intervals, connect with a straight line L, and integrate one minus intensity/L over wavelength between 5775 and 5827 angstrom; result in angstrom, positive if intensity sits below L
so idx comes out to 0.4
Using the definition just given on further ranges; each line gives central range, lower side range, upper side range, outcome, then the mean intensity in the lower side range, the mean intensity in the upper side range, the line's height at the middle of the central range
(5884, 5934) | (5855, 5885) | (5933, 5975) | 3.1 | 18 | 15.3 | 16.8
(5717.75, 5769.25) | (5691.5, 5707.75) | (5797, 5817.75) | 0.8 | 16.2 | 15.6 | 16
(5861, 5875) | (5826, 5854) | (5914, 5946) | -1.2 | 16.4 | 15.3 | 16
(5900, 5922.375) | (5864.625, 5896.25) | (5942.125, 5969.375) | 1.3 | 18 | 15.9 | 17.1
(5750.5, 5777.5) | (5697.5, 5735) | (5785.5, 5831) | -0.2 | 15.5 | 16.2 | 15.9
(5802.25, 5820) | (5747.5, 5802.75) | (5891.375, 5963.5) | 0.5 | 16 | 15.6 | 15.9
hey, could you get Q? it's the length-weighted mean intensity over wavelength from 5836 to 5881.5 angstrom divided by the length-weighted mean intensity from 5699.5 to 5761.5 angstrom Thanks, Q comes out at 1.1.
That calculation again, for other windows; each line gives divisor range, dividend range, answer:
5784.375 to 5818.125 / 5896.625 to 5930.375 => 1.02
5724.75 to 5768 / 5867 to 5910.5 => 1.08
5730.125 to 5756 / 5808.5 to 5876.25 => 1.04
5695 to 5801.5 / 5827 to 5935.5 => 1.04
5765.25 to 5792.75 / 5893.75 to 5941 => 0.95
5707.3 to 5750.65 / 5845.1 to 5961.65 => 1.04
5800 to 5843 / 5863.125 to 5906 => 1.06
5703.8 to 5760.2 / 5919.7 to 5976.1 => 0.98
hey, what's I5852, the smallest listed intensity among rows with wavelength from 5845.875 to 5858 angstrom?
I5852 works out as 13.71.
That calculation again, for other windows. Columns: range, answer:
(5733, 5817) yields 8.908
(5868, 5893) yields 13.2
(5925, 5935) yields 13.56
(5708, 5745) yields 12.21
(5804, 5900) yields 11.46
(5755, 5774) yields 10.57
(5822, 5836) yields 11.57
